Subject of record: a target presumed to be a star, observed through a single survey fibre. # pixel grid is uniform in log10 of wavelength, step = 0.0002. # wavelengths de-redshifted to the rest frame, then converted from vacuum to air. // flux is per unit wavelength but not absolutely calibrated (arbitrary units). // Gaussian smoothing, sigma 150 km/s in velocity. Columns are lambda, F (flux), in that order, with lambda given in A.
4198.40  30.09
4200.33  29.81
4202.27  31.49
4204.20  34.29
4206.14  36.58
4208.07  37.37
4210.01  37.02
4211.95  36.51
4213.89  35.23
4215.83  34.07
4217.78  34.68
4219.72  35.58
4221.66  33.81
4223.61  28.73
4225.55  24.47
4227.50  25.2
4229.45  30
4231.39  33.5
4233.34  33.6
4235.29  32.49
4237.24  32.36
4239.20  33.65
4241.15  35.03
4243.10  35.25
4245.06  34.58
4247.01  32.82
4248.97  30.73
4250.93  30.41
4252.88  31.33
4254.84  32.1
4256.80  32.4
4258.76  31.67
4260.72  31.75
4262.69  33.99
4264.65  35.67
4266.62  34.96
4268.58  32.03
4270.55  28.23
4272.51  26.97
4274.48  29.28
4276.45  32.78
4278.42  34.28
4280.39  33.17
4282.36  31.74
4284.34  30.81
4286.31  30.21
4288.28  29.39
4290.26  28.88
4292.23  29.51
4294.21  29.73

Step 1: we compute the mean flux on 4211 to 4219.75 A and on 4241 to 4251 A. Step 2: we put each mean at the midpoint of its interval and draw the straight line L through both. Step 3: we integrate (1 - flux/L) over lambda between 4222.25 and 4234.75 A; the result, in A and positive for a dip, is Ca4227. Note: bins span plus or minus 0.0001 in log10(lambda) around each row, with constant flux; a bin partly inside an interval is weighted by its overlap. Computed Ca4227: 1.75 A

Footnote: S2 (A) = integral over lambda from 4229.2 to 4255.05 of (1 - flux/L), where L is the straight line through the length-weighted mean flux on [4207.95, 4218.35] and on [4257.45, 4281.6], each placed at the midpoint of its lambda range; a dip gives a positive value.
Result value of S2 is 0.79 A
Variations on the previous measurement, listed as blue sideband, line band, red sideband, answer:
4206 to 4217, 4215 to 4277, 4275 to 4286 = 3.9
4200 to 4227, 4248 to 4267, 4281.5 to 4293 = -0.6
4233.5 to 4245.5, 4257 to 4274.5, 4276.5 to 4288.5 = 0.5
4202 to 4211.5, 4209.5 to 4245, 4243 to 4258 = 1.3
